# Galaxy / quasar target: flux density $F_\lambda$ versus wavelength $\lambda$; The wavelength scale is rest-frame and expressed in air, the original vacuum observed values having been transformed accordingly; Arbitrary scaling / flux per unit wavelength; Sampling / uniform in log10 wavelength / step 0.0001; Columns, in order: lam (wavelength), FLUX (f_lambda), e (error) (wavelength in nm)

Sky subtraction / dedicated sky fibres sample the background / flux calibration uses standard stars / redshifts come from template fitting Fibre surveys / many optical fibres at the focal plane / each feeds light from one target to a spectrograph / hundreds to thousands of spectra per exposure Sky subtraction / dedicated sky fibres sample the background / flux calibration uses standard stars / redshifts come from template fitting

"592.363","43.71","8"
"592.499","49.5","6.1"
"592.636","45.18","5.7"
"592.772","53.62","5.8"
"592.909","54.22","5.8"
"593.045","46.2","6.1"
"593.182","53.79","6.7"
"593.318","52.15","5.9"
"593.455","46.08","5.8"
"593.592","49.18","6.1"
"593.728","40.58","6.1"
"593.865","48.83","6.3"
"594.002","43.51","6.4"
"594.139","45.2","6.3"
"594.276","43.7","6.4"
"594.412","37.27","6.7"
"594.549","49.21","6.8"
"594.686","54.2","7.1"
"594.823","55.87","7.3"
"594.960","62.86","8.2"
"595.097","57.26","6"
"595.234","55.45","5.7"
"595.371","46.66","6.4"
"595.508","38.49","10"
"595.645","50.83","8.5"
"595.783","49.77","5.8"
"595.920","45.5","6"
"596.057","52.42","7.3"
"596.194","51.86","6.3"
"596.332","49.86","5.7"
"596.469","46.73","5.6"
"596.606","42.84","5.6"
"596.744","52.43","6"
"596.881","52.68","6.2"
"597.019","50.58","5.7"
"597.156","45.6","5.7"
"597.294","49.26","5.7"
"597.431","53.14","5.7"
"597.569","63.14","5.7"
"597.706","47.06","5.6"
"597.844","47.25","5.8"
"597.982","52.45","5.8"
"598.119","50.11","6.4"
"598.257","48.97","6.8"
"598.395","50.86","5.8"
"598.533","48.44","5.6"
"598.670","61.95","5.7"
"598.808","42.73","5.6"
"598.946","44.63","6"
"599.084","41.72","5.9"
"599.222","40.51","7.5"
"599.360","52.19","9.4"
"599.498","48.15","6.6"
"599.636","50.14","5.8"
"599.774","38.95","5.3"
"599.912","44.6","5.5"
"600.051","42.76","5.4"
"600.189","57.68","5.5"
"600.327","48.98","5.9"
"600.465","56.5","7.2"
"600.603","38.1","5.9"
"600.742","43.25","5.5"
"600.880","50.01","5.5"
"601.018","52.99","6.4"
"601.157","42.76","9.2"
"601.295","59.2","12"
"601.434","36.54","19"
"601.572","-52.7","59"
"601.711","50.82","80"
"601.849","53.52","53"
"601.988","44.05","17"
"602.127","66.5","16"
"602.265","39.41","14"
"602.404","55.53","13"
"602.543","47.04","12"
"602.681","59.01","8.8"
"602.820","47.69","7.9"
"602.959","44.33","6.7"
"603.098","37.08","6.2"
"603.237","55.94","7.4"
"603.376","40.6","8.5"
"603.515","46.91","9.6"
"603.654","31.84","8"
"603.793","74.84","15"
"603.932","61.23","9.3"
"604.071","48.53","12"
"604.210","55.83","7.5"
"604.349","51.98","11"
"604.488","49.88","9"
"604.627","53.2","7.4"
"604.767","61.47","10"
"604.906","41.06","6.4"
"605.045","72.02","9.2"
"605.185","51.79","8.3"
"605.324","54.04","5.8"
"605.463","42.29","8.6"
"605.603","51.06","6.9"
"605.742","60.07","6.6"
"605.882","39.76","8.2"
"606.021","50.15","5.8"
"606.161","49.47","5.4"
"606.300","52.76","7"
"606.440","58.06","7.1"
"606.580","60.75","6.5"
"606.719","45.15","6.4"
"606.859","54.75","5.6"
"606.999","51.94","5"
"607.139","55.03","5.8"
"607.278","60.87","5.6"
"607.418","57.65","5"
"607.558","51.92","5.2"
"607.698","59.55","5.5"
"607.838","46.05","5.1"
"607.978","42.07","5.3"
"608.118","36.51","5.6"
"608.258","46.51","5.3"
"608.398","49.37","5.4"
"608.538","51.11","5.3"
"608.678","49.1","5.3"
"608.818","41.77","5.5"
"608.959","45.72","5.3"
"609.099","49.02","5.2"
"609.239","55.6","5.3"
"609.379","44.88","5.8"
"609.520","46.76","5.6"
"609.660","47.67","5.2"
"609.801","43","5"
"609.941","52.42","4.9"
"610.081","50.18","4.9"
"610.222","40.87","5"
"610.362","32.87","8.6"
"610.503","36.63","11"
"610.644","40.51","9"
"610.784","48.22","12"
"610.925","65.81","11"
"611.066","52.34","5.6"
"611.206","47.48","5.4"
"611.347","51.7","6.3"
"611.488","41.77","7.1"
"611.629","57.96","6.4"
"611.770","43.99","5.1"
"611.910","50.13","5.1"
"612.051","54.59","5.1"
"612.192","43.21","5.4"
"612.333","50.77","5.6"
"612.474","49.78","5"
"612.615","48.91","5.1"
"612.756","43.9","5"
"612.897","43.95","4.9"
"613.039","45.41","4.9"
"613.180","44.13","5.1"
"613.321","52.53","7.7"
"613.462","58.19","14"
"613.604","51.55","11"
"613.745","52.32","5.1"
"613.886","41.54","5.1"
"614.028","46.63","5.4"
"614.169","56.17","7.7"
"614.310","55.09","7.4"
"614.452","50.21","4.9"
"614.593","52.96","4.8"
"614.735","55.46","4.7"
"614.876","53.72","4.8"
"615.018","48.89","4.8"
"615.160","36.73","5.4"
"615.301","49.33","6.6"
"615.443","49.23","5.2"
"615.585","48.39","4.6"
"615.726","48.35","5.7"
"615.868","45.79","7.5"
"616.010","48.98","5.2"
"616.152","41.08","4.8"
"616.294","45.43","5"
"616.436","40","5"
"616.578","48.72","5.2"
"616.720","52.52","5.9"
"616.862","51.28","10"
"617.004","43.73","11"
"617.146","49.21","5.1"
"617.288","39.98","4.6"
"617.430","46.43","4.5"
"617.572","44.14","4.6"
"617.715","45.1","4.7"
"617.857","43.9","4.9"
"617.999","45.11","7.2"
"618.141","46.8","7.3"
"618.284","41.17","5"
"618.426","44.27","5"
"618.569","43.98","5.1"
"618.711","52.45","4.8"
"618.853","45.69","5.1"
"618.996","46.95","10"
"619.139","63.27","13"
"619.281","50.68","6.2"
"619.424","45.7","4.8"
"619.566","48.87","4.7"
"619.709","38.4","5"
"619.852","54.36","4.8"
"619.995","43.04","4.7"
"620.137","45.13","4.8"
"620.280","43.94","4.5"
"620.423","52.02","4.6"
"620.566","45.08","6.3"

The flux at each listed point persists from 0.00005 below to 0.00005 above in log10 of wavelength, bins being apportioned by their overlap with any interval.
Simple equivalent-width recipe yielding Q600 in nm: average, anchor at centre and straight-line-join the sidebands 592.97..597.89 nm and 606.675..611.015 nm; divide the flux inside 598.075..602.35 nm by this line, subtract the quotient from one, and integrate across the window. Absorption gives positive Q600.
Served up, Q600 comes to 0.35 nm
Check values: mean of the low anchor 49.4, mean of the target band 45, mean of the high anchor 48.4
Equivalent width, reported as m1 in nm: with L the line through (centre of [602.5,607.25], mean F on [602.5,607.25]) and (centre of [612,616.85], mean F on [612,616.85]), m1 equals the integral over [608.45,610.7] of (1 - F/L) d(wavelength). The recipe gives 0.21 nm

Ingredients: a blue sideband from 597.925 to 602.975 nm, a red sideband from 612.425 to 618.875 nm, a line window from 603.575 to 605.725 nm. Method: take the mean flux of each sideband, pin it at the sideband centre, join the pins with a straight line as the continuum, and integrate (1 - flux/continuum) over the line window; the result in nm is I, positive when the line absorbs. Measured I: -0.330 nm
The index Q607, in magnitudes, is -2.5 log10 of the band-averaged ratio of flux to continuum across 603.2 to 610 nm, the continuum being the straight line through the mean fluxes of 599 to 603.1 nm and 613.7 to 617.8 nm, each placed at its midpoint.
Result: -0.12 mag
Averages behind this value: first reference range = 44.7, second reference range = 47.8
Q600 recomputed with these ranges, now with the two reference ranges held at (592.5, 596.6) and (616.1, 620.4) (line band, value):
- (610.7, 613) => -0.12 nm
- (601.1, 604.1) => 0.20 nm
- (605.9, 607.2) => -0.13 nm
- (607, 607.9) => -0.14 nm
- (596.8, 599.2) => -0.06 nm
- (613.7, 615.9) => -0.12 nm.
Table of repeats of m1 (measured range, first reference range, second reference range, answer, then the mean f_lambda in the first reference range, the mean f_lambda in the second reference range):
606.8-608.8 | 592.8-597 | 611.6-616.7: -0.072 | 49.2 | 48.7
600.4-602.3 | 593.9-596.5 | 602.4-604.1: 0.315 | 49.3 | 49.9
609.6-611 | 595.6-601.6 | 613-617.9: 0.058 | 47.1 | 48.1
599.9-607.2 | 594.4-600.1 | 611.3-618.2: 0.001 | 49.4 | 48.1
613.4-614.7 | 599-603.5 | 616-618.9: -0.178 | 44.8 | 45.7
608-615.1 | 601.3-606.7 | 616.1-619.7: -0.127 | 48.6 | 46.5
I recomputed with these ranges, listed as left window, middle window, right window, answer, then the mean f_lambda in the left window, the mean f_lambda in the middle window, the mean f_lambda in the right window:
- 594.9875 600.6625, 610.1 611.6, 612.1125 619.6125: 0.060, 49.1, 46.3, 47.9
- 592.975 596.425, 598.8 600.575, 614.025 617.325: 0.075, 49.1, 46.8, 48.4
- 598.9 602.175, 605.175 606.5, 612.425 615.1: -0.133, 43.7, 50.9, 50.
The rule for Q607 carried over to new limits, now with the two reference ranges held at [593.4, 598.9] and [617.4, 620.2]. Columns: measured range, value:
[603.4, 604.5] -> -0.08 mag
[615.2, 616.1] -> -0.01 mag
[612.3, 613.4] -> 0.00 mag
